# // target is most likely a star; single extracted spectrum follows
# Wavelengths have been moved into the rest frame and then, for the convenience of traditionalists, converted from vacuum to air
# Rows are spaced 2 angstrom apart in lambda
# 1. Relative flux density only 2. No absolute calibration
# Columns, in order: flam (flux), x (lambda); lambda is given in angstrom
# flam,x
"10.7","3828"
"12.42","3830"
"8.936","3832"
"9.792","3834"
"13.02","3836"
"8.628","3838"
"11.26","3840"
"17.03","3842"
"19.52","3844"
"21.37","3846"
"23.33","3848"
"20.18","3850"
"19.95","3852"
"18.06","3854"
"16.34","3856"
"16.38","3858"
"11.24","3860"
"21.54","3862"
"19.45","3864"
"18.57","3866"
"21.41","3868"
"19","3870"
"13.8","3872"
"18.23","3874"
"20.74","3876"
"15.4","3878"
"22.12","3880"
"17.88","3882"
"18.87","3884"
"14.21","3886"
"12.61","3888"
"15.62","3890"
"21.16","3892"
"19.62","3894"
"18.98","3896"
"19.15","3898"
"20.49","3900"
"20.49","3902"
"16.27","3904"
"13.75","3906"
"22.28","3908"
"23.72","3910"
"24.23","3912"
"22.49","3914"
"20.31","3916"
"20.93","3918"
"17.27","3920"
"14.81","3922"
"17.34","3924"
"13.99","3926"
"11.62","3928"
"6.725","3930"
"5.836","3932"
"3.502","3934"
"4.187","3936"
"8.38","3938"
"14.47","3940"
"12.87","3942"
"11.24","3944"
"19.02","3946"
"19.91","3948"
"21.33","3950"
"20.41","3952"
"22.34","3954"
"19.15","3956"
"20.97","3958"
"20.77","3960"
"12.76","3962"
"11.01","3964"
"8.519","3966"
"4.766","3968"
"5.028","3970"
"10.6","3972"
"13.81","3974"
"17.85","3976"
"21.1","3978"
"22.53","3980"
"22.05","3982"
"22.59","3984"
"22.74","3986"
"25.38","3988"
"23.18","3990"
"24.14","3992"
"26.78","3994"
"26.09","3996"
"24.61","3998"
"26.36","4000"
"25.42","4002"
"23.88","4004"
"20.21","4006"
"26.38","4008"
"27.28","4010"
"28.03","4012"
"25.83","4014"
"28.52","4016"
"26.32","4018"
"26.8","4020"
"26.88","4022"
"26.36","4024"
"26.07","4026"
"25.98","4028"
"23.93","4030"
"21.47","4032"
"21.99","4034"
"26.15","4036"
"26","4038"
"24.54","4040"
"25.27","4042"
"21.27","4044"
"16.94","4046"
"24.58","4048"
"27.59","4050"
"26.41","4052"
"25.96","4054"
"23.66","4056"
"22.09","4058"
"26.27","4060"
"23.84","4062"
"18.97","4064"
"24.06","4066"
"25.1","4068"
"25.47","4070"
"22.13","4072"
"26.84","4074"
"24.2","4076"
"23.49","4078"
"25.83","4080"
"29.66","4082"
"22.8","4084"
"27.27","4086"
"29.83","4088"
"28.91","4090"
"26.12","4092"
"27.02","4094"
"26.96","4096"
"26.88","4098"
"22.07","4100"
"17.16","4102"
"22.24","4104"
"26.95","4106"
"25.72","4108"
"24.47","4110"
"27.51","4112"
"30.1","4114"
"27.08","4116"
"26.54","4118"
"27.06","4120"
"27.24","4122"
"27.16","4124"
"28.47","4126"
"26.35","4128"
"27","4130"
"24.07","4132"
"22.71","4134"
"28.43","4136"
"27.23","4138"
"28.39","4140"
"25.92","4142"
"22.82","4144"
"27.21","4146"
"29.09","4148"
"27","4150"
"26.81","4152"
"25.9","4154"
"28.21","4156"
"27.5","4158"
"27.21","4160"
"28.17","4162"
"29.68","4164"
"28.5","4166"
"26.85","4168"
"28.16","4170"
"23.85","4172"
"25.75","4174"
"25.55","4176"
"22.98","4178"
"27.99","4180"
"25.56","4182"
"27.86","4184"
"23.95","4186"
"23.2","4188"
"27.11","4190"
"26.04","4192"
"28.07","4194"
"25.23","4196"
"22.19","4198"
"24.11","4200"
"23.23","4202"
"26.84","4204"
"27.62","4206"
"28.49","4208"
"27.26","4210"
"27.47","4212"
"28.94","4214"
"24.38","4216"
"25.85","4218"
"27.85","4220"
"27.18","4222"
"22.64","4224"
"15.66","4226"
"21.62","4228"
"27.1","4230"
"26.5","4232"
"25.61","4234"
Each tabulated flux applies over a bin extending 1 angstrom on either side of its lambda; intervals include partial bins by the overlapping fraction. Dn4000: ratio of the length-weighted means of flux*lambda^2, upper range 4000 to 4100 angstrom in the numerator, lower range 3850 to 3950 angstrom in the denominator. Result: 1.62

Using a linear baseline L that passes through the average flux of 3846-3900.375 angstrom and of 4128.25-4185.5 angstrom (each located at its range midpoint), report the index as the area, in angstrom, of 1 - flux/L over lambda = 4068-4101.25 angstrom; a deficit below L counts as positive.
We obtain -1.8 angstrom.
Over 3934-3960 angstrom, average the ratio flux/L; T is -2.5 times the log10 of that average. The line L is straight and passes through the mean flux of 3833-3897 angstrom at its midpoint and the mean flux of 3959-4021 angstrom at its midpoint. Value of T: 0.241 mag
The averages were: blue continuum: 17.4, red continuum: 21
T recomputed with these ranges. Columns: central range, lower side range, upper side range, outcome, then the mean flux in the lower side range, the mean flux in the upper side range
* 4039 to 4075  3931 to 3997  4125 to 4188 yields -0.124 mag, 16.5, 26.6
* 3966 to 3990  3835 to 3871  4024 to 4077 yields 0.270 mag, 17.6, 24.1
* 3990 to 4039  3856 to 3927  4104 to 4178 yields -0.134 mag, 18.4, 26.7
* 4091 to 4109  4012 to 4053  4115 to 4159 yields 0.067 mag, 25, 26.7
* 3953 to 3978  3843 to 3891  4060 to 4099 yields 0.449 mag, 18.2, 25.6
